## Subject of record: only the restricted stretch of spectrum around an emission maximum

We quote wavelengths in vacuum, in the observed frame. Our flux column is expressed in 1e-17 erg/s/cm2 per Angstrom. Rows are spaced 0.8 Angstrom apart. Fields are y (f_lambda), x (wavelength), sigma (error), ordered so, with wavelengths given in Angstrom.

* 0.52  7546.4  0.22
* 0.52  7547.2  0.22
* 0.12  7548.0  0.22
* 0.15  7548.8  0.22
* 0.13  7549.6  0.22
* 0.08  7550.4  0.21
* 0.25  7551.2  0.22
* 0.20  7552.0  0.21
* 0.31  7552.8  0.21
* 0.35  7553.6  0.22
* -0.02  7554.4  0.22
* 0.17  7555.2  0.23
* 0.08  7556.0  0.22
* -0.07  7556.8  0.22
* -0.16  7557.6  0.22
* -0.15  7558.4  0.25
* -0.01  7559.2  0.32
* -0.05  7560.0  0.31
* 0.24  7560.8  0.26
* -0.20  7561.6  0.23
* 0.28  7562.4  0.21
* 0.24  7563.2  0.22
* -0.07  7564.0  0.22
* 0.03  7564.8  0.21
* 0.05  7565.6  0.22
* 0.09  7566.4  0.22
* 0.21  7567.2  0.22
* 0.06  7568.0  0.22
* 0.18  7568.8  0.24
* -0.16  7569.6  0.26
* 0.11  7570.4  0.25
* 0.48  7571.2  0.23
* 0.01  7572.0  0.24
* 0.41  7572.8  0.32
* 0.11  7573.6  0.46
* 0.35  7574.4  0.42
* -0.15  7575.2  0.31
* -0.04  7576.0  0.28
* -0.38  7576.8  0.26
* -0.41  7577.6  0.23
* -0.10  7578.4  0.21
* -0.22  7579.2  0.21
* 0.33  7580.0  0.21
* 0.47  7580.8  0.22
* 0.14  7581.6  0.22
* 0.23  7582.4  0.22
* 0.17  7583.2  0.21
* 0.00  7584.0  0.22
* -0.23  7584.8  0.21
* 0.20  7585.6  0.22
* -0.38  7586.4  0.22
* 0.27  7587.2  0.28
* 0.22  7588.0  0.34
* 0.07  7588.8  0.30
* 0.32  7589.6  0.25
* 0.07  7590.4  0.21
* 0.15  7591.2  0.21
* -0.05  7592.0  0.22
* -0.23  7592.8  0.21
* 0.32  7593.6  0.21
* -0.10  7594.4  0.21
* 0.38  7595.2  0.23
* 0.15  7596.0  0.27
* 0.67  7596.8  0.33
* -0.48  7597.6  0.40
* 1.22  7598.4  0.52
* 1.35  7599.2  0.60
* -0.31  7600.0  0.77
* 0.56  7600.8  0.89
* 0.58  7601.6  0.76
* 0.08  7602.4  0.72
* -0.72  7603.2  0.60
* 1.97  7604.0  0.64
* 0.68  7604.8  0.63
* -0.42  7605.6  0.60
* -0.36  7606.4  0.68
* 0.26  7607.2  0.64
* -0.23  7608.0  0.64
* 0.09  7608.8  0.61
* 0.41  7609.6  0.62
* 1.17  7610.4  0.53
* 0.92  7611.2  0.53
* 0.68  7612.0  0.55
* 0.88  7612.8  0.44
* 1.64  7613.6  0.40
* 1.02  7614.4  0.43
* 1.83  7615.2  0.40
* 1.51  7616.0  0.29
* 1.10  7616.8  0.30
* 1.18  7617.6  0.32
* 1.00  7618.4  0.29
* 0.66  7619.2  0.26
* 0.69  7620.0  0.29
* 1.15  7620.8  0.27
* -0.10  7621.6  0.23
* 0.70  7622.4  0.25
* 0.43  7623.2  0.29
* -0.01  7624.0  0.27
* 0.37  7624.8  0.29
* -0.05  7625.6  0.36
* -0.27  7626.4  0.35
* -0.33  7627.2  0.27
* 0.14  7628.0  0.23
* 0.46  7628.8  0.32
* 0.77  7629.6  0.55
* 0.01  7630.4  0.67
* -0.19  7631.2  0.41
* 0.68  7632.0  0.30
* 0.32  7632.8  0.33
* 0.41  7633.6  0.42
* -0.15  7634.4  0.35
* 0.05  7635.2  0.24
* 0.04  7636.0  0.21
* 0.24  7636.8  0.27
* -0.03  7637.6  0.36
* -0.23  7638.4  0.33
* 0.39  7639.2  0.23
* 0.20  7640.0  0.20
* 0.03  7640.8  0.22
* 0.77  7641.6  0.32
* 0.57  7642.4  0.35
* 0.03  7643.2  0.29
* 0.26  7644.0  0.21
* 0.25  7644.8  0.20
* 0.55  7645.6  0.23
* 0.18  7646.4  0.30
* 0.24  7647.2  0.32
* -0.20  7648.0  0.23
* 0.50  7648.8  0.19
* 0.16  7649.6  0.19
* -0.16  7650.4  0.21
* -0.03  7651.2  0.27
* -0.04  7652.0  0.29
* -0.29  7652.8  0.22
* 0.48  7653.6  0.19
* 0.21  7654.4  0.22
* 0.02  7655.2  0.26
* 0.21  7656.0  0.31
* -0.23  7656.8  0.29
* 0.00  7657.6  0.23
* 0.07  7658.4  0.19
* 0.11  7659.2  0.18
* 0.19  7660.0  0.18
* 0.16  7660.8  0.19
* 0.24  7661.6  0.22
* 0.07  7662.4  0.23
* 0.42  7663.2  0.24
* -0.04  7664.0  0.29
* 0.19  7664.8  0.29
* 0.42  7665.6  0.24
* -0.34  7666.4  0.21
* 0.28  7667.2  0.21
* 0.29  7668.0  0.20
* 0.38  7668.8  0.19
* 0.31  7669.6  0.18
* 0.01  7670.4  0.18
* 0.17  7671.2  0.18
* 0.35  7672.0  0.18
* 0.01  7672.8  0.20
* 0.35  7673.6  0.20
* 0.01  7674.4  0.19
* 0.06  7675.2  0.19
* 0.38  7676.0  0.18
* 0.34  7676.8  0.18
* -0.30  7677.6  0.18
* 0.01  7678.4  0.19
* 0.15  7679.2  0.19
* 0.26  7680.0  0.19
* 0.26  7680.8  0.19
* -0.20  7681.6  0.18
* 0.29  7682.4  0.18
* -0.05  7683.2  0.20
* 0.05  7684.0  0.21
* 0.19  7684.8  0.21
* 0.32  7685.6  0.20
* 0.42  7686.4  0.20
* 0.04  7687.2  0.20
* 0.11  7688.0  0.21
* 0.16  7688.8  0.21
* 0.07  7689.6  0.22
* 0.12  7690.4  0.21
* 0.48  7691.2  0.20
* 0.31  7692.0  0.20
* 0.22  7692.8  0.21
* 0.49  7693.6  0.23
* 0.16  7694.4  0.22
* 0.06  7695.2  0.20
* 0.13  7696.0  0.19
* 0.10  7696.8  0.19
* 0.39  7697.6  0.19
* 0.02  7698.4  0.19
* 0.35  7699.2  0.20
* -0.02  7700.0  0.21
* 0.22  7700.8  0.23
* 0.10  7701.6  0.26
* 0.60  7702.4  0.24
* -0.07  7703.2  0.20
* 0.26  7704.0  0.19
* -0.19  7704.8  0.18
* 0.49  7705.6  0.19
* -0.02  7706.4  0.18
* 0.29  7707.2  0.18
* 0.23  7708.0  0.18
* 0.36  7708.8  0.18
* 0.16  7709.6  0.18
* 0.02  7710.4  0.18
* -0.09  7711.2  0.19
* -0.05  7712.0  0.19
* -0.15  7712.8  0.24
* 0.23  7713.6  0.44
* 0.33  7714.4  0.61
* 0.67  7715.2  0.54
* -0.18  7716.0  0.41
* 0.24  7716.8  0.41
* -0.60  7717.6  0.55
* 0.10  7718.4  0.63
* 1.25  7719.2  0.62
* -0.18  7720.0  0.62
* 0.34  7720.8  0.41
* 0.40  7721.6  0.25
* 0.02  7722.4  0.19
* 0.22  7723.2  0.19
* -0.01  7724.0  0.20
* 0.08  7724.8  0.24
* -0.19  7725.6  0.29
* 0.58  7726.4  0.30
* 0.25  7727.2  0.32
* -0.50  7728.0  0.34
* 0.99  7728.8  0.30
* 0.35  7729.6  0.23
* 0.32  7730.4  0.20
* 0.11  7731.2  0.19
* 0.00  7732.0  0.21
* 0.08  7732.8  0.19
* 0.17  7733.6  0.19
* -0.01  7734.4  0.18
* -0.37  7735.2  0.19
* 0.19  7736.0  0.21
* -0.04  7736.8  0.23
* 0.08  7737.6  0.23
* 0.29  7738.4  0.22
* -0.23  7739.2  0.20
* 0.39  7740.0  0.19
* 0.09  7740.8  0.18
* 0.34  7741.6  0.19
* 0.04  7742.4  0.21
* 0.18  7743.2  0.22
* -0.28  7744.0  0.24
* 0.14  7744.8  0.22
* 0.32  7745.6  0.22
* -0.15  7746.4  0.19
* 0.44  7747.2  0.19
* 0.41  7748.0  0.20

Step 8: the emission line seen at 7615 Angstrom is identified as [O II]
